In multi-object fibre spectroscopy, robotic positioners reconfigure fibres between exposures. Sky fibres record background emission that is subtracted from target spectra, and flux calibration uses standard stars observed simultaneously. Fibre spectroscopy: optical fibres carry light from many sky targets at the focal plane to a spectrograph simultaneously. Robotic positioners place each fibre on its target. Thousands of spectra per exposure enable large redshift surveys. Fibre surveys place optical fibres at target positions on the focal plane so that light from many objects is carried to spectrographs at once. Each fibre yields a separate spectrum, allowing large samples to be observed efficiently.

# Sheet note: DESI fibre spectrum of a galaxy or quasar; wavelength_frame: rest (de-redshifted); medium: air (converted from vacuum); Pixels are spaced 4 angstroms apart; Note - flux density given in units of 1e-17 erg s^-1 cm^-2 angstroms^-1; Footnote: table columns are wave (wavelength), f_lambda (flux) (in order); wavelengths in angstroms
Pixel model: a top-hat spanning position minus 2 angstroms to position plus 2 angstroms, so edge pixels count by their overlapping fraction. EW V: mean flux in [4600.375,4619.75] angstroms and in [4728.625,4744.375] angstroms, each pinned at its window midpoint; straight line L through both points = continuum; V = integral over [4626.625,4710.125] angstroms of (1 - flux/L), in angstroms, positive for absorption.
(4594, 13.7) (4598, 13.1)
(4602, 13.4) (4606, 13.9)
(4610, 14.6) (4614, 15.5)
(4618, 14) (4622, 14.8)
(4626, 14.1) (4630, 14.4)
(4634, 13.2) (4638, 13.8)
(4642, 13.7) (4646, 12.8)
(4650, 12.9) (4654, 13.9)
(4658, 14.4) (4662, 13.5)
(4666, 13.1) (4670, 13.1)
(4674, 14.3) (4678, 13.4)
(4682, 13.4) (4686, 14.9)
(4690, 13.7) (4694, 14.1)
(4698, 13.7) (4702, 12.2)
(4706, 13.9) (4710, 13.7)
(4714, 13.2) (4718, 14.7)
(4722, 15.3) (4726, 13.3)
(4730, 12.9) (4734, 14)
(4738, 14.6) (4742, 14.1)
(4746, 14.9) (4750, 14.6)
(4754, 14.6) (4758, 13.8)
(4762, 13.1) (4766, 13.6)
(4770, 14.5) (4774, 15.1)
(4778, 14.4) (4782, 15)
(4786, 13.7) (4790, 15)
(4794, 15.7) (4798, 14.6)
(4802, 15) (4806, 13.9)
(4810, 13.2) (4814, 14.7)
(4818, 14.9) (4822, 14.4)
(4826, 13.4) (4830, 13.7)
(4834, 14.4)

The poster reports 3.0 angstroms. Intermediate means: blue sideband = 14.3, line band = 13.6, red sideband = 14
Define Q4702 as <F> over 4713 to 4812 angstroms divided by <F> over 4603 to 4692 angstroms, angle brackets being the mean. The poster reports 1.03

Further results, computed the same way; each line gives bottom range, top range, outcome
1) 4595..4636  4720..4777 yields 1.01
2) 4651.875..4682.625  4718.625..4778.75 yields 1.04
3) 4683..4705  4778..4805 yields 1.08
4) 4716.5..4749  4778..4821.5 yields 1.02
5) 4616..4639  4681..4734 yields 0.98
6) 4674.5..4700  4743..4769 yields 1.02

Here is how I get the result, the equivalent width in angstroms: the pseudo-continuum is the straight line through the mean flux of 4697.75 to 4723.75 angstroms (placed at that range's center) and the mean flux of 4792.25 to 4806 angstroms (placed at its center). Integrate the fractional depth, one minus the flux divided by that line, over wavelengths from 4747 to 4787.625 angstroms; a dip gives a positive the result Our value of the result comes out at 0.7 angstroms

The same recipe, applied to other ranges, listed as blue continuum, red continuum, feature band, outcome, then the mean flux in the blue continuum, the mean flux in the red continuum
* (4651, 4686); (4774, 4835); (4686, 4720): 0.4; 13.7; 14.4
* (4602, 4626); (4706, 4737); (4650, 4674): 1.0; 14.4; 13.9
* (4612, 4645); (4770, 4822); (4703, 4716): 0.8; 14.1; 14.6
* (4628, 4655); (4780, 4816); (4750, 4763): 0.2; 13.5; 14.5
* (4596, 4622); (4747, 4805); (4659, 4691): 1.3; 14.1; 14.5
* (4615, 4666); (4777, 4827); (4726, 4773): 0.7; 13.8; 14.5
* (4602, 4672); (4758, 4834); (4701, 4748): 0.6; 13.9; 14.3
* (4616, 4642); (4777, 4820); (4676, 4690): 0.3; 14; 14.6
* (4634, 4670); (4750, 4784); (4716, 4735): -0.1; 13.5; 14.3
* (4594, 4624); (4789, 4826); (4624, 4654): 1.3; 14.2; 14.5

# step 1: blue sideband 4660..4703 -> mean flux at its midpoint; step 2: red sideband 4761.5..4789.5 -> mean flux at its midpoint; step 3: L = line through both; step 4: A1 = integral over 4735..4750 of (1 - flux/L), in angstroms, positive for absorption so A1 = -0.5 angstroms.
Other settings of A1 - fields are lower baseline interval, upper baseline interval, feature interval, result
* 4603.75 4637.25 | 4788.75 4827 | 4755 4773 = 0.7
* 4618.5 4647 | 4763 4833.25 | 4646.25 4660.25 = 0.3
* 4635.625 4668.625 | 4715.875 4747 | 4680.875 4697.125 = -0.2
